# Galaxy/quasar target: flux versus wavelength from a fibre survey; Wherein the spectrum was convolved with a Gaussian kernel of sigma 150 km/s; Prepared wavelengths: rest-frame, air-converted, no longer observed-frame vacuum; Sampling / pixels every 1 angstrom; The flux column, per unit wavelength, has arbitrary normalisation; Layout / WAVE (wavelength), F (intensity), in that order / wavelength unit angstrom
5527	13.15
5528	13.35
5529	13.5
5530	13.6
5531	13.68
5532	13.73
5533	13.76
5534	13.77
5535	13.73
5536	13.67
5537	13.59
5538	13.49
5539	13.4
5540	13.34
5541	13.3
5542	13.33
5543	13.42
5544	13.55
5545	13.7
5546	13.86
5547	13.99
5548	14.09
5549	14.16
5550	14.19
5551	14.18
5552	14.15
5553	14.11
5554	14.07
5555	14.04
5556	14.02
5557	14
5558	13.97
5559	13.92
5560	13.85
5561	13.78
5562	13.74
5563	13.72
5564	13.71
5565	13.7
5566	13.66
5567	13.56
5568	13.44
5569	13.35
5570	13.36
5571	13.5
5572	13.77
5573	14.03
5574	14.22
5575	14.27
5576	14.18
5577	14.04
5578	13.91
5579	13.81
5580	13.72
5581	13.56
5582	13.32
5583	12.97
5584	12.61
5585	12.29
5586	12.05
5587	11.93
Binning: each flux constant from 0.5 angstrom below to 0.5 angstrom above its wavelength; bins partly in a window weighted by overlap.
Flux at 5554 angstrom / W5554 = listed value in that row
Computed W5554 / 14.07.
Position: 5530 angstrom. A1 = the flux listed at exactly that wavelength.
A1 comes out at 13.6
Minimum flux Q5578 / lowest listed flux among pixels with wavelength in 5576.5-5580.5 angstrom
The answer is 13.72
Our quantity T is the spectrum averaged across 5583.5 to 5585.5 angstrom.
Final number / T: 12.4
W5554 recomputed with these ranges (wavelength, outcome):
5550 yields 14.19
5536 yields 13.67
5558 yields 13.97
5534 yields 13.77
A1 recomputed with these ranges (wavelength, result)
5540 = 13.34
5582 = 13.32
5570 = 13.36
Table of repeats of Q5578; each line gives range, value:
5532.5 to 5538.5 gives 13.49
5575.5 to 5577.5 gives 14.04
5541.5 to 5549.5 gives 13.33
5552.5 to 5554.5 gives 14.07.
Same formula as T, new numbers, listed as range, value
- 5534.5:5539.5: 13.6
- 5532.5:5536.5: 13.7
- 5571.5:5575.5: 14.1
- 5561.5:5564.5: 13.7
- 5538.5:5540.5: 13.4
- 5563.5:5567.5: 13.7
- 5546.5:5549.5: 14.1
